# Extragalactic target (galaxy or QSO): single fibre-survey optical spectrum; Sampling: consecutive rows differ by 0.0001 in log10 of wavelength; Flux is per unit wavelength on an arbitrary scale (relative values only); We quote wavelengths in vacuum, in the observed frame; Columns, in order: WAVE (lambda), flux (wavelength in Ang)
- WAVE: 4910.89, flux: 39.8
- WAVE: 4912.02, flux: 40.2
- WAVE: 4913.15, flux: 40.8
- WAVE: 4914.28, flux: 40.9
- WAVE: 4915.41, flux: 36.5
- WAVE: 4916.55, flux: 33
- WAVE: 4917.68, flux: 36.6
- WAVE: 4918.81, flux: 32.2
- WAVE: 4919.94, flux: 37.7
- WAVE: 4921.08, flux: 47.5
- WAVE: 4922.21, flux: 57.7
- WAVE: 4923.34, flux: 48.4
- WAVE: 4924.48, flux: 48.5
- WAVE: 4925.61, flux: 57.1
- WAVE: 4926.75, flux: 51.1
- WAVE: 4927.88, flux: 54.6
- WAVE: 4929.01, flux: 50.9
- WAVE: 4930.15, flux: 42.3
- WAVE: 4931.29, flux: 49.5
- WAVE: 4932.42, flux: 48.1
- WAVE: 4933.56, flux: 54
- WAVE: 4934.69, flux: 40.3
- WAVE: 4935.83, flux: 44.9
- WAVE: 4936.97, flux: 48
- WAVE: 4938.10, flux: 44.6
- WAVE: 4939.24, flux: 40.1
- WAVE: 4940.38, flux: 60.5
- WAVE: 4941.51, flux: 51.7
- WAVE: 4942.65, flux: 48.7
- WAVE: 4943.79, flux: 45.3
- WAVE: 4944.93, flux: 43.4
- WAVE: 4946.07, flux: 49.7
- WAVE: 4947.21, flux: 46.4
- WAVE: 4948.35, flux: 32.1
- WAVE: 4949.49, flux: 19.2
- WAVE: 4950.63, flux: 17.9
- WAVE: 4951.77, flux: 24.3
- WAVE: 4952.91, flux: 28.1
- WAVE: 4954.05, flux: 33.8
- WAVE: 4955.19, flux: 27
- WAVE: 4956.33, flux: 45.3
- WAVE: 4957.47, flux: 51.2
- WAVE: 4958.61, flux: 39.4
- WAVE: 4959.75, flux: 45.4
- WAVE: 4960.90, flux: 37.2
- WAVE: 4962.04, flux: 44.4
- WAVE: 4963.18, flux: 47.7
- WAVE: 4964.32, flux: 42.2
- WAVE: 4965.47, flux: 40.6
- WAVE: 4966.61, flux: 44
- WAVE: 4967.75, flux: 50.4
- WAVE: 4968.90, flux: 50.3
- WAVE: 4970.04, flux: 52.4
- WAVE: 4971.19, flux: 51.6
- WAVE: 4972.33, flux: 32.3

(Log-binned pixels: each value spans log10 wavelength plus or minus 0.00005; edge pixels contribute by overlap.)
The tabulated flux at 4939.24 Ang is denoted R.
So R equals 40.1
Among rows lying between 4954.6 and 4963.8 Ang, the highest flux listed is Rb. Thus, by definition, 51.2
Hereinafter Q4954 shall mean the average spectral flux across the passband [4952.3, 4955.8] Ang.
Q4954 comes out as 29.8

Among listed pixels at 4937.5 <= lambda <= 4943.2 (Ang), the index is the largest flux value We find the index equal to 60.5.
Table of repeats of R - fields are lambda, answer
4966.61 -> 44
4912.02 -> 40.2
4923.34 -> 48.4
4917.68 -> 36.6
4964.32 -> 42.2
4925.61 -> 57.1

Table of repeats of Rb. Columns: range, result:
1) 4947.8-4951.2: 32.1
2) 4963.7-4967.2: 44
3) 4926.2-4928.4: 54.6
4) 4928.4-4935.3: 54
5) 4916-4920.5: 37.7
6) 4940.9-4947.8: 51.7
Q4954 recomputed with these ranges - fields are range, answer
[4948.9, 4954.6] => 24.7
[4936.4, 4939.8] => 44.3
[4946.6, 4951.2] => 29.1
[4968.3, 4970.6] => 51.3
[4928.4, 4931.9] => 47.7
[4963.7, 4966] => 41.5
